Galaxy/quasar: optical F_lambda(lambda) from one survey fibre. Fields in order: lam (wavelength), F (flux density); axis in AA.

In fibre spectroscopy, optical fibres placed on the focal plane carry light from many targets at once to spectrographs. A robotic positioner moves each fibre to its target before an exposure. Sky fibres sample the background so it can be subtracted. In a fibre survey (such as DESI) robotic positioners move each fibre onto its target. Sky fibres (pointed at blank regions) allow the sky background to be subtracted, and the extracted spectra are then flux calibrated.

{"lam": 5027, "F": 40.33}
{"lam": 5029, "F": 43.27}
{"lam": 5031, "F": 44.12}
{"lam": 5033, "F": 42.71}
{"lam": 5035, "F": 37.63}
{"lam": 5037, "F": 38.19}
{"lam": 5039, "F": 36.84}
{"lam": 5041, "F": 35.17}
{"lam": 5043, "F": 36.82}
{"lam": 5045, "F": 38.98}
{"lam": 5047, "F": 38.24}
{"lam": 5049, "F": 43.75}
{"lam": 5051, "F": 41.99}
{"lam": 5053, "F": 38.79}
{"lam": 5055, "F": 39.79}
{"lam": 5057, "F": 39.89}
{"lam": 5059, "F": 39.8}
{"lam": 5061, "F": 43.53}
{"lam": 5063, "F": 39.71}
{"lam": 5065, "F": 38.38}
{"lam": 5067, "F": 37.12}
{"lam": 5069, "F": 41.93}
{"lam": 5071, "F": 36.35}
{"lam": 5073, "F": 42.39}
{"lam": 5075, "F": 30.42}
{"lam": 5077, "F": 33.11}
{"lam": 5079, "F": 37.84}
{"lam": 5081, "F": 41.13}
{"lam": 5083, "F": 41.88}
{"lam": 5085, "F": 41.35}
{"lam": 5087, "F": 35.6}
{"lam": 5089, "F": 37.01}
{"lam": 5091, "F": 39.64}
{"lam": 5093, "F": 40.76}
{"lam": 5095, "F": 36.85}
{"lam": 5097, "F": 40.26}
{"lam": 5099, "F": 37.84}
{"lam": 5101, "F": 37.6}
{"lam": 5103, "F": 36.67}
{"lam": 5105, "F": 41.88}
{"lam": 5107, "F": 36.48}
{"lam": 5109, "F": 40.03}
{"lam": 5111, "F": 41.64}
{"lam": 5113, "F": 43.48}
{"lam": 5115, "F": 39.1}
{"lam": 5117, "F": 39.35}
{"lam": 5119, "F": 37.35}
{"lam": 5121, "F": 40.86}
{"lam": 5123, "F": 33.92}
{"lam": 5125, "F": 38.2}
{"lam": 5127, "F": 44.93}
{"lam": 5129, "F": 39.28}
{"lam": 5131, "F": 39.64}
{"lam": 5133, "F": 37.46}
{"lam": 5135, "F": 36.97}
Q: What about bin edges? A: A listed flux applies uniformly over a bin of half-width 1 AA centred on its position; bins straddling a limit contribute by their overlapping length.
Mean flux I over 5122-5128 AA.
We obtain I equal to 39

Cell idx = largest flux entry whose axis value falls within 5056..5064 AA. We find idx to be 43.53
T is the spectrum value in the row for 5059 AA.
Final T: 39.8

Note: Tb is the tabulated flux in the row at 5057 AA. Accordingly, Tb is 39.89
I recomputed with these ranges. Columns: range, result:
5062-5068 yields 38.4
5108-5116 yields 41.1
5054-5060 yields 39.8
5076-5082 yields 37.4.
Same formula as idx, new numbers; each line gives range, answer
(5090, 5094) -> 40.76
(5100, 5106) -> 41.88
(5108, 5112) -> 41.64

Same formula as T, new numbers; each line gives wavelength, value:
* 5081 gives 41.13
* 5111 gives 41.64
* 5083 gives 41.88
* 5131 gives 39.64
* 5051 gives 41.99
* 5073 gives 42.39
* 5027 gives 40.33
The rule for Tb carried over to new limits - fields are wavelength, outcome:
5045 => 38.98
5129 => 39.28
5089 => 37.01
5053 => 38.79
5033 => 42.71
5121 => 40.86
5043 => 36.82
